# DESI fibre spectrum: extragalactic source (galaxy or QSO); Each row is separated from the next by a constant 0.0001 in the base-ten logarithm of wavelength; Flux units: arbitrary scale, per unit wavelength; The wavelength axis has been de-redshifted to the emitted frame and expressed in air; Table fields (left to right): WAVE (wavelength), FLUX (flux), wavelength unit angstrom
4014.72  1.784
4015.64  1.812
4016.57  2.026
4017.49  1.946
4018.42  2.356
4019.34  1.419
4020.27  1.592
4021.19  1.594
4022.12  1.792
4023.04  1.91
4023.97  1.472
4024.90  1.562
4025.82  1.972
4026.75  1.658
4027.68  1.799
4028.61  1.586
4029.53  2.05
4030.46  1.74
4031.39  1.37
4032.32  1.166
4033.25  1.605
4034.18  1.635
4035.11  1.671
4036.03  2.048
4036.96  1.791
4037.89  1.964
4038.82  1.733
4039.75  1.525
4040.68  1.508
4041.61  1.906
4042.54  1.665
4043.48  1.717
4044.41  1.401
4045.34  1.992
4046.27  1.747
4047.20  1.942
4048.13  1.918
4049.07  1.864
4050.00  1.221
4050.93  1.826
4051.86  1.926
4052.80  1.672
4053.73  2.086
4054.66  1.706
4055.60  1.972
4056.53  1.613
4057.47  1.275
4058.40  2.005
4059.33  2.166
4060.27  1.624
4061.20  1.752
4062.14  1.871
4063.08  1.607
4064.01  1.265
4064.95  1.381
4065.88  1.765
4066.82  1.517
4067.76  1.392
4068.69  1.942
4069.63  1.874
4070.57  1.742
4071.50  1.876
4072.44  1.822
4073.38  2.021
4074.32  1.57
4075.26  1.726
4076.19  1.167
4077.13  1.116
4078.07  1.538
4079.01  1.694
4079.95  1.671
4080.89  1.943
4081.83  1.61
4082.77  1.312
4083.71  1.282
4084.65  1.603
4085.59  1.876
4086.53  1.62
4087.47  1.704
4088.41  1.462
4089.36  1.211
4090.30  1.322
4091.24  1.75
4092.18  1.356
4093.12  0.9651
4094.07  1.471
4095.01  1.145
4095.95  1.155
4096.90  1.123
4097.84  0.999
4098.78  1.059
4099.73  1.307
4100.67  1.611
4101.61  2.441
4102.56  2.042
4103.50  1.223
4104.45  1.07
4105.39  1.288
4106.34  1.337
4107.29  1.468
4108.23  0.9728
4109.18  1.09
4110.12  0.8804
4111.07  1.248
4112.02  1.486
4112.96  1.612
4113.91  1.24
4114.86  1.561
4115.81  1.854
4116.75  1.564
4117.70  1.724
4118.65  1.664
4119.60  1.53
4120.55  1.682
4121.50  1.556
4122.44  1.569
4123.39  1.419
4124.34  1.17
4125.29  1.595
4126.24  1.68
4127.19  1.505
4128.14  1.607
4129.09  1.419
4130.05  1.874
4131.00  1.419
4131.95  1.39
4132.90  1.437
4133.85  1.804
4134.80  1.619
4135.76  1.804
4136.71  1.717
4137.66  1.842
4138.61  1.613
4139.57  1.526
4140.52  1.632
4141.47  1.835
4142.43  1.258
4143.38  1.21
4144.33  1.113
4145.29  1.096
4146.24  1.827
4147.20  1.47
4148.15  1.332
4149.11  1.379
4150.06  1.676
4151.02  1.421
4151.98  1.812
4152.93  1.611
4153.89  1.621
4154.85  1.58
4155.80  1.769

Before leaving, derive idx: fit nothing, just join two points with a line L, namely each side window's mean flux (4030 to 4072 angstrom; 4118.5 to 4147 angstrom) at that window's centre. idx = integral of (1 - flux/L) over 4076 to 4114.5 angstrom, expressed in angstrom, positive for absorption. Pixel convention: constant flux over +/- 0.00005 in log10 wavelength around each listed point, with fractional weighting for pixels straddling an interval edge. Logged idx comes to 5.2 angstrom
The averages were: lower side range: 1.71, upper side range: 1.54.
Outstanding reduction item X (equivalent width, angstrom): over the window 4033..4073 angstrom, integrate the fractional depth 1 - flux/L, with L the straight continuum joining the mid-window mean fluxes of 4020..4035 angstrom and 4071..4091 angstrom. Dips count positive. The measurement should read -2.8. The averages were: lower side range 1.66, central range 1.73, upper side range 1.58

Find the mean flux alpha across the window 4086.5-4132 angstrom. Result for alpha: 1.44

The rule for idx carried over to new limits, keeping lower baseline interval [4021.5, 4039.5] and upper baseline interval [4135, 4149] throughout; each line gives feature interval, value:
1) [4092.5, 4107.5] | 2.2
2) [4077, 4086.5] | 0.2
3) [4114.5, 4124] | -0.3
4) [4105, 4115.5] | 1.8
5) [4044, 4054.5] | -0.7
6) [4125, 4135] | -0.2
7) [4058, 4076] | -0.8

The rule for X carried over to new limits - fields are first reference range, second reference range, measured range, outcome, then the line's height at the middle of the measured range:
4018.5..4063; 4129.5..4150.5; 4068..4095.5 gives 1.5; 1.65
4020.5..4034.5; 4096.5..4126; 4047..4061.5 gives -1.8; 1.59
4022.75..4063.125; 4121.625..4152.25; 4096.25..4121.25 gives 2.6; 1.59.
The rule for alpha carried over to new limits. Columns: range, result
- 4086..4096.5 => 1.38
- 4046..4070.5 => 1.73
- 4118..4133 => 1.54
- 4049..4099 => 1.58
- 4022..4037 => 1.69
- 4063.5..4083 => 1.62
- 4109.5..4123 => 1.51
